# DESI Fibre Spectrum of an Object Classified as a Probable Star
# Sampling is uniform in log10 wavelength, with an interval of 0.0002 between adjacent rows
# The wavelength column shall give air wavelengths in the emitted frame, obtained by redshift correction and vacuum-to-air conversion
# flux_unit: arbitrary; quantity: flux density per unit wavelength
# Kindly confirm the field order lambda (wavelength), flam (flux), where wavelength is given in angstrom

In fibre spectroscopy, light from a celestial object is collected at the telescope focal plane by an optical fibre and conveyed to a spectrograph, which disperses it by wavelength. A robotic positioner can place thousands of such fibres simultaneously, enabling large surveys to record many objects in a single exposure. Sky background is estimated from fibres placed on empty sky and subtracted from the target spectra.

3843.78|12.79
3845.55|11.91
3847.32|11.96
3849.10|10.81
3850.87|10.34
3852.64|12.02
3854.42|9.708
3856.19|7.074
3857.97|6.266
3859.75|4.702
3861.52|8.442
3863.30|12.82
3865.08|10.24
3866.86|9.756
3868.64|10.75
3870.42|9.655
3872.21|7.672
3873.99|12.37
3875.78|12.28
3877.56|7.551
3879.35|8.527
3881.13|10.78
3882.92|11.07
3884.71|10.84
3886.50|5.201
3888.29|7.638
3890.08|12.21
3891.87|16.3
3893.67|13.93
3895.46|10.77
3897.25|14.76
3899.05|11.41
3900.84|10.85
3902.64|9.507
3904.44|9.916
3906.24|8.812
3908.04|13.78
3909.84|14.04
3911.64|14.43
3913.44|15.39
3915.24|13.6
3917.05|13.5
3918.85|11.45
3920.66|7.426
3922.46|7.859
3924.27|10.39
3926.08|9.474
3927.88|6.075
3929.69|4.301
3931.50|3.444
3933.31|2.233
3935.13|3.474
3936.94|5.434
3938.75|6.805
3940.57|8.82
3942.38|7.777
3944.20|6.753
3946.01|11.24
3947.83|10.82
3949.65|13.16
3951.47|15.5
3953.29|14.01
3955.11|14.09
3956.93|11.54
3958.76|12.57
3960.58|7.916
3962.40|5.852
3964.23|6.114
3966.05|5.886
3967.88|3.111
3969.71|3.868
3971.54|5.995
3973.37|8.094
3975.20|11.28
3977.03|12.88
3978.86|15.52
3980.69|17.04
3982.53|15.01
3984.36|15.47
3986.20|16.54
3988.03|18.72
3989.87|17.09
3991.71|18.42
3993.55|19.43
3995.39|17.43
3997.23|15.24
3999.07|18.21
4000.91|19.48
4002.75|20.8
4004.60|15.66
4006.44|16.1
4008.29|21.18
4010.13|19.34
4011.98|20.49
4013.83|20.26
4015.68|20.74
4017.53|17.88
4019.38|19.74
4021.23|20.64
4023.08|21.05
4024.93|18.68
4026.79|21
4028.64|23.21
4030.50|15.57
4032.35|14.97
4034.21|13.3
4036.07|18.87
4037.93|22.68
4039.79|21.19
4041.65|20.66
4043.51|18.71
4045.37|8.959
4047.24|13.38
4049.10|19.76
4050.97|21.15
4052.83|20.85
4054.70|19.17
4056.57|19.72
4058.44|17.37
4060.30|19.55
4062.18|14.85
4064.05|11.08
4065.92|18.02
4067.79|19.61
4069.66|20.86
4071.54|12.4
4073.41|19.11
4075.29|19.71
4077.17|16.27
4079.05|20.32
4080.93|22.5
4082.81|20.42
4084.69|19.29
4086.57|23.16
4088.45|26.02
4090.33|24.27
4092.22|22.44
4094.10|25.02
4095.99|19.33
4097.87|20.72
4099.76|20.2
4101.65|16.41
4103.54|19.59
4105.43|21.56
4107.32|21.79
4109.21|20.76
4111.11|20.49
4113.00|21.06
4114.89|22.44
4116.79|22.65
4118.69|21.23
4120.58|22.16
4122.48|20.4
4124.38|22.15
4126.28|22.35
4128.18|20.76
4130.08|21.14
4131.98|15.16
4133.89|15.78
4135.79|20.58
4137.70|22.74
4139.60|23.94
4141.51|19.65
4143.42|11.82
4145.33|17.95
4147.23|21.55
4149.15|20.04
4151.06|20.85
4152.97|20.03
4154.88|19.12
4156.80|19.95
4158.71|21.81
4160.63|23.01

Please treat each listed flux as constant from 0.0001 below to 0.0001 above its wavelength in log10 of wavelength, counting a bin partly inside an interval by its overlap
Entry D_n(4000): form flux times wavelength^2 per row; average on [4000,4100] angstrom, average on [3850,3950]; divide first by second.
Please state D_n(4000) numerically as 2.1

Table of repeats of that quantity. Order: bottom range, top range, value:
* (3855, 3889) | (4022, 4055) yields 2.20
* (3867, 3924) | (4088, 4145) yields 2.09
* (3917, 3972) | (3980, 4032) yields 2.33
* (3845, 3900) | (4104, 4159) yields 2.25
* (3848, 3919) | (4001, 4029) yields 1.95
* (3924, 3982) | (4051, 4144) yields 2.44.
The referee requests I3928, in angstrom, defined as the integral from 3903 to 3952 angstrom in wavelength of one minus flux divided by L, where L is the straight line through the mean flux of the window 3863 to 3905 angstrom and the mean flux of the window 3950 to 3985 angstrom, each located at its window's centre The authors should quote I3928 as 5.6 angstrom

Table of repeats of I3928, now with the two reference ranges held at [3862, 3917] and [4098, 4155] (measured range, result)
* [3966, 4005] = 1.8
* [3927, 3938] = 7.4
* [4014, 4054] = -4.9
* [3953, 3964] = 2.6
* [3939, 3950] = 3.2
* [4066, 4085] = -0.7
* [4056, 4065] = 0.7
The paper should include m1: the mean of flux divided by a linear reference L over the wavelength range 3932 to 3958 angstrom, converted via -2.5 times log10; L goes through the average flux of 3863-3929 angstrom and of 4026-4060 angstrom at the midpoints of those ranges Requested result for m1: 0.40 mag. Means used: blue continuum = 10.9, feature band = 9.33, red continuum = 18.4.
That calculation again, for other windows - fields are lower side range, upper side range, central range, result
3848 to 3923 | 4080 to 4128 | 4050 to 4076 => 0.079 mag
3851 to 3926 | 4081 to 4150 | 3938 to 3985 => 0.330 mag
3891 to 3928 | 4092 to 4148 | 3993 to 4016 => -0.195 mag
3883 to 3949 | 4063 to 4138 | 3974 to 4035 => -0.199 mag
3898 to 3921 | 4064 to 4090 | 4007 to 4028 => -0.187 mag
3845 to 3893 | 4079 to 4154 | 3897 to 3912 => -0.020 mag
